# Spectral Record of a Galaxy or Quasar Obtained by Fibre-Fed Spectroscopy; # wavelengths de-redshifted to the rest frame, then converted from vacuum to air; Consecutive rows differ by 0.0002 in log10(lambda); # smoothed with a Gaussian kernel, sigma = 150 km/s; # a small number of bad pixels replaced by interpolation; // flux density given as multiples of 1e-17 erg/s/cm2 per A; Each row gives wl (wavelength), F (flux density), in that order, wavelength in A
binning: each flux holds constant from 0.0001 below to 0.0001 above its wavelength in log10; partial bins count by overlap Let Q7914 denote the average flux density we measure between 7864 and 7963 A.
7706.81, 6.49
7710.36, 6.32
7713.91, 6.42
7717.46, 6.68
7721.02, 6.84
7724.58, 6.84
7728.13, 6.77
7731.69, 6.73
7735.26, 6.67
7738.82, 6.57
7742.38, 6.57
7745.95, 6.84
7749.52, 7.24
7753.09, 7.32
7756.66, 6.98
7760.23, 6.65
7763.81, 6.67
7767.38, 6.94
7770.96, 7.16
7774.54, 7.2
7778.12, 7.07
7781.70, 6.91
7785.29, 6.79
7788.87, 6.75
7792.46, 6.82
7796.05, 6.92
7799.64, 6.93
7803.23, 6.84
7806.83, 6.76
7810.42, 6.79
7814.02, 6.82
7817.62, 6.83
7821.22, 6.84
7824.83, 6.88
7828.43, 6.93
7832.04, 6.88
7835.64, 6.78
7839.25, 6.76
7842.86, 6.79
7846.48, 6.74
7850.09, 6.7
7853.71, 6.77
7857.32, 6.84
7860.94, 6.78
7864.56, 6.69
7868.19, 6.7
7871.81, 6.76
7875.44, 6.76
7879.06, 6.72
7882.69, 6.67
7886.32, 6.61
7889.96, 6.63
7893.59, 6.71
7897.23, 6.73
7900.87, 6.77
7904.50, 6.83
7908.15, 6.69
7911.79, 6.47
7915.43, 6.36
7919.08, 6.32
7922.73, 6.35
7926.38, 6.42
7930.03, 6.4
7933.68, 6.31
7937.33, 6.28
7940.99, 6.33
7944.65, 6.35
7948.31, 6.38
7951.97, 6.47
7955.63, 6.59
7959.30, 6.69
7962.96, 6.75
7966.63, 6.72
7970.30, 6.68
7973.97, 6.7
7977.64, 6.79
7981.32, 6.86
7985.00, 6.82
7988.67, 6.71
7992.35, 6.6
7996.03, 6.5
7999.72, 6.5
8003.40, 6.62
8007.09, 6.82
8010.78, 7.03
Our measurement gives 6.56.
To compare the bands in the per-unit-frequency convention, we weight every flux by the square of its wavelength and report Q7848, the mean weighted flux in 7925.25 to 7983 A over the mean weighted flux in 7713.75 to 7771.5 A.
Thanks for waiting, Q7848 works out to 1.01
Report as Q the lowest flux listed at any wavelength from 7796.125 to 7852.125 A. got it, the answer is 6.7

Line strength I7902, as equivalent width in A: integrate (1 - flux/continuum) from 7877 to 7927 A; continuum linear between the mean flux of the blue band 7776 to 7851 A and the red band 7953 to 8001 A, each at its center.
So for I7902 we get 1.2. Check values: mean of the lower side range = 6.84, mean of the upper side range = 6.68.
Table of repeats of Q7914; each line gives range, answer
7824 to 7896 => 6.75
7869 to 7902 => 6.7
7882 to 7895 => 6.65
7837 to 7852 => 6.75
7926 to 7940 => 6.35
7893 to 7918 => 6.64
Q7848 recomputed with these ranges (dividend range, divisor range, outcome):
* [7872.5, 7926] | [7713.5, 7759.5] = 1.01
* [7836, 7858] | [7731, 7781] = 1.00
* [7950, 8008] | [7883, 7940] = 1.04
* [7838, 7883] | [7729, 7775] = 1.01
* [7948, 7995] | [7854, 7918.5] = 1.02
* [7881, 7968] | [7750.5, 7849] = 0.98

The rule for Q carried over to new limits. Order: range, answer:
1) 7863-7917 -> 6.36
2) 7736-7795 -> 6.57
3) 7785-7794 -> 6.75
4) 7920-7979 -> 6.28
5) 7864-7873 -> 6.69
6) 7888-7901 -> 6.63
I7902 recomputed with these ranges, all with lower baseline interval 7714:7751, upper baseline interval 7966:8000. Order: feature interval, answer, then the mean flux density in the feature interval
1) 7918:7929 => 0.6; 6.37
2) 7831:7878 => -0.3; 6.76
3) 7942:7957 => 0.6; 6.44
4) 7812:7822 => -0.1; 6.83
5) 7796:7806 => -0.2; 6.88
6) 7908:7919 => 0.4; 6.45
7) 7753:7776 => -0.7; 6.96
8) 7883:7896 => 0.1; 6.65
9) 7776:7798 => -0.5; 6.88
